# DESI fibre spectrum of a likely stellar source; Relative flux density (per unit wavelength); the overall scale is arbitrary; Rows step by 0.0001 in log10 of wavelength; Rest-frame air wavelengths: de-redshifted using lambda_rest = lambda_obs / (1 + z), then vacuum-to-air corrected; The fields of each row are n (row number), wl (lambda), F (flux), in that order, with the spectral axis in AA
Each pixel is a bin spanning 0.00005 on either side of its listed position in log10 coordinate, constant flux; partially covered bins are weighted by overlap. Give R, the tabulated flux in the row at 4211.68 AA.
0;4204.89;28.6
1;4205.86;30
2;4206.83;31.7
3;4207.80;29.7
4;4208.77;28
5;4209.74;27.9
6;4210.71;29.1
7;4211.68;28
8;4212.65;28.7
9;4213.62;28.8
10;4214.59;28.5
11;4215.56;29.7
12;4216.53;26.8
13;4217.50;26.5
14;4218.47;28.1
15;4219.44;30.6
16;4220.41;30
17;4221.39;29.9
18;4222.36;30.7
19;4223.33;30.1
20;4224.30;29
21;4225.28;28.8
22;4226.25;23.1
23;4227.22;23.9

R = 28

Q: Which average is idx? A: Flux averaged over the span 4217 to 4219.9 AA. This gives 28.4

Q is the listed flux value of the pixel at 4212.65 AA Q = 28.7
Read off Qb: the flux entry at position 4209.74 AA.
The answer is 27.9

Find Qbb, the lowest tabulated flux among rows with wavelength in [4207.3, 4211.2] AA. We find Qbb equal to 27.9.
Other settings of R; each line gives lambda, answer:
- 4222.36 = 30.7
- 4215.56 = 29.7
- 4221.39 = 29.9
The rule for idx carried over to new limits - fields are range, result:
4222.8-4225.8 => 29.3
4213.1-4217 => 28.5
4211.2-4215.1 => 28.5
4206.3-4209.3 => 29.7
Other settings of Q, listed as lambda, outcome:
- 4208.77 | 28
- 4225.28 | 28.8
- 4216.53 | 26.8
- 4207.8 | 29.7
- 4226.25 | 23.1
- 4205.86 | 30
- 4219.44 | 30.6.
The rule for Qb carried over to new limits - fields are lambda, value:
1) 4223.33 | 30.1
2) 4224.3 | 29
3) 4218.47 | 28.1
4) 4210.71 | 29.1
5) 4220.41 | 30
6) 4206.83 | 31.7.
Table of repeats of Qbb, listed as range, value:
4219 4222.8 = 29.9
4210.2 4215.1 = 28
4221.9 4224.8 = 29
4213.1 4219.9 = 26.5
